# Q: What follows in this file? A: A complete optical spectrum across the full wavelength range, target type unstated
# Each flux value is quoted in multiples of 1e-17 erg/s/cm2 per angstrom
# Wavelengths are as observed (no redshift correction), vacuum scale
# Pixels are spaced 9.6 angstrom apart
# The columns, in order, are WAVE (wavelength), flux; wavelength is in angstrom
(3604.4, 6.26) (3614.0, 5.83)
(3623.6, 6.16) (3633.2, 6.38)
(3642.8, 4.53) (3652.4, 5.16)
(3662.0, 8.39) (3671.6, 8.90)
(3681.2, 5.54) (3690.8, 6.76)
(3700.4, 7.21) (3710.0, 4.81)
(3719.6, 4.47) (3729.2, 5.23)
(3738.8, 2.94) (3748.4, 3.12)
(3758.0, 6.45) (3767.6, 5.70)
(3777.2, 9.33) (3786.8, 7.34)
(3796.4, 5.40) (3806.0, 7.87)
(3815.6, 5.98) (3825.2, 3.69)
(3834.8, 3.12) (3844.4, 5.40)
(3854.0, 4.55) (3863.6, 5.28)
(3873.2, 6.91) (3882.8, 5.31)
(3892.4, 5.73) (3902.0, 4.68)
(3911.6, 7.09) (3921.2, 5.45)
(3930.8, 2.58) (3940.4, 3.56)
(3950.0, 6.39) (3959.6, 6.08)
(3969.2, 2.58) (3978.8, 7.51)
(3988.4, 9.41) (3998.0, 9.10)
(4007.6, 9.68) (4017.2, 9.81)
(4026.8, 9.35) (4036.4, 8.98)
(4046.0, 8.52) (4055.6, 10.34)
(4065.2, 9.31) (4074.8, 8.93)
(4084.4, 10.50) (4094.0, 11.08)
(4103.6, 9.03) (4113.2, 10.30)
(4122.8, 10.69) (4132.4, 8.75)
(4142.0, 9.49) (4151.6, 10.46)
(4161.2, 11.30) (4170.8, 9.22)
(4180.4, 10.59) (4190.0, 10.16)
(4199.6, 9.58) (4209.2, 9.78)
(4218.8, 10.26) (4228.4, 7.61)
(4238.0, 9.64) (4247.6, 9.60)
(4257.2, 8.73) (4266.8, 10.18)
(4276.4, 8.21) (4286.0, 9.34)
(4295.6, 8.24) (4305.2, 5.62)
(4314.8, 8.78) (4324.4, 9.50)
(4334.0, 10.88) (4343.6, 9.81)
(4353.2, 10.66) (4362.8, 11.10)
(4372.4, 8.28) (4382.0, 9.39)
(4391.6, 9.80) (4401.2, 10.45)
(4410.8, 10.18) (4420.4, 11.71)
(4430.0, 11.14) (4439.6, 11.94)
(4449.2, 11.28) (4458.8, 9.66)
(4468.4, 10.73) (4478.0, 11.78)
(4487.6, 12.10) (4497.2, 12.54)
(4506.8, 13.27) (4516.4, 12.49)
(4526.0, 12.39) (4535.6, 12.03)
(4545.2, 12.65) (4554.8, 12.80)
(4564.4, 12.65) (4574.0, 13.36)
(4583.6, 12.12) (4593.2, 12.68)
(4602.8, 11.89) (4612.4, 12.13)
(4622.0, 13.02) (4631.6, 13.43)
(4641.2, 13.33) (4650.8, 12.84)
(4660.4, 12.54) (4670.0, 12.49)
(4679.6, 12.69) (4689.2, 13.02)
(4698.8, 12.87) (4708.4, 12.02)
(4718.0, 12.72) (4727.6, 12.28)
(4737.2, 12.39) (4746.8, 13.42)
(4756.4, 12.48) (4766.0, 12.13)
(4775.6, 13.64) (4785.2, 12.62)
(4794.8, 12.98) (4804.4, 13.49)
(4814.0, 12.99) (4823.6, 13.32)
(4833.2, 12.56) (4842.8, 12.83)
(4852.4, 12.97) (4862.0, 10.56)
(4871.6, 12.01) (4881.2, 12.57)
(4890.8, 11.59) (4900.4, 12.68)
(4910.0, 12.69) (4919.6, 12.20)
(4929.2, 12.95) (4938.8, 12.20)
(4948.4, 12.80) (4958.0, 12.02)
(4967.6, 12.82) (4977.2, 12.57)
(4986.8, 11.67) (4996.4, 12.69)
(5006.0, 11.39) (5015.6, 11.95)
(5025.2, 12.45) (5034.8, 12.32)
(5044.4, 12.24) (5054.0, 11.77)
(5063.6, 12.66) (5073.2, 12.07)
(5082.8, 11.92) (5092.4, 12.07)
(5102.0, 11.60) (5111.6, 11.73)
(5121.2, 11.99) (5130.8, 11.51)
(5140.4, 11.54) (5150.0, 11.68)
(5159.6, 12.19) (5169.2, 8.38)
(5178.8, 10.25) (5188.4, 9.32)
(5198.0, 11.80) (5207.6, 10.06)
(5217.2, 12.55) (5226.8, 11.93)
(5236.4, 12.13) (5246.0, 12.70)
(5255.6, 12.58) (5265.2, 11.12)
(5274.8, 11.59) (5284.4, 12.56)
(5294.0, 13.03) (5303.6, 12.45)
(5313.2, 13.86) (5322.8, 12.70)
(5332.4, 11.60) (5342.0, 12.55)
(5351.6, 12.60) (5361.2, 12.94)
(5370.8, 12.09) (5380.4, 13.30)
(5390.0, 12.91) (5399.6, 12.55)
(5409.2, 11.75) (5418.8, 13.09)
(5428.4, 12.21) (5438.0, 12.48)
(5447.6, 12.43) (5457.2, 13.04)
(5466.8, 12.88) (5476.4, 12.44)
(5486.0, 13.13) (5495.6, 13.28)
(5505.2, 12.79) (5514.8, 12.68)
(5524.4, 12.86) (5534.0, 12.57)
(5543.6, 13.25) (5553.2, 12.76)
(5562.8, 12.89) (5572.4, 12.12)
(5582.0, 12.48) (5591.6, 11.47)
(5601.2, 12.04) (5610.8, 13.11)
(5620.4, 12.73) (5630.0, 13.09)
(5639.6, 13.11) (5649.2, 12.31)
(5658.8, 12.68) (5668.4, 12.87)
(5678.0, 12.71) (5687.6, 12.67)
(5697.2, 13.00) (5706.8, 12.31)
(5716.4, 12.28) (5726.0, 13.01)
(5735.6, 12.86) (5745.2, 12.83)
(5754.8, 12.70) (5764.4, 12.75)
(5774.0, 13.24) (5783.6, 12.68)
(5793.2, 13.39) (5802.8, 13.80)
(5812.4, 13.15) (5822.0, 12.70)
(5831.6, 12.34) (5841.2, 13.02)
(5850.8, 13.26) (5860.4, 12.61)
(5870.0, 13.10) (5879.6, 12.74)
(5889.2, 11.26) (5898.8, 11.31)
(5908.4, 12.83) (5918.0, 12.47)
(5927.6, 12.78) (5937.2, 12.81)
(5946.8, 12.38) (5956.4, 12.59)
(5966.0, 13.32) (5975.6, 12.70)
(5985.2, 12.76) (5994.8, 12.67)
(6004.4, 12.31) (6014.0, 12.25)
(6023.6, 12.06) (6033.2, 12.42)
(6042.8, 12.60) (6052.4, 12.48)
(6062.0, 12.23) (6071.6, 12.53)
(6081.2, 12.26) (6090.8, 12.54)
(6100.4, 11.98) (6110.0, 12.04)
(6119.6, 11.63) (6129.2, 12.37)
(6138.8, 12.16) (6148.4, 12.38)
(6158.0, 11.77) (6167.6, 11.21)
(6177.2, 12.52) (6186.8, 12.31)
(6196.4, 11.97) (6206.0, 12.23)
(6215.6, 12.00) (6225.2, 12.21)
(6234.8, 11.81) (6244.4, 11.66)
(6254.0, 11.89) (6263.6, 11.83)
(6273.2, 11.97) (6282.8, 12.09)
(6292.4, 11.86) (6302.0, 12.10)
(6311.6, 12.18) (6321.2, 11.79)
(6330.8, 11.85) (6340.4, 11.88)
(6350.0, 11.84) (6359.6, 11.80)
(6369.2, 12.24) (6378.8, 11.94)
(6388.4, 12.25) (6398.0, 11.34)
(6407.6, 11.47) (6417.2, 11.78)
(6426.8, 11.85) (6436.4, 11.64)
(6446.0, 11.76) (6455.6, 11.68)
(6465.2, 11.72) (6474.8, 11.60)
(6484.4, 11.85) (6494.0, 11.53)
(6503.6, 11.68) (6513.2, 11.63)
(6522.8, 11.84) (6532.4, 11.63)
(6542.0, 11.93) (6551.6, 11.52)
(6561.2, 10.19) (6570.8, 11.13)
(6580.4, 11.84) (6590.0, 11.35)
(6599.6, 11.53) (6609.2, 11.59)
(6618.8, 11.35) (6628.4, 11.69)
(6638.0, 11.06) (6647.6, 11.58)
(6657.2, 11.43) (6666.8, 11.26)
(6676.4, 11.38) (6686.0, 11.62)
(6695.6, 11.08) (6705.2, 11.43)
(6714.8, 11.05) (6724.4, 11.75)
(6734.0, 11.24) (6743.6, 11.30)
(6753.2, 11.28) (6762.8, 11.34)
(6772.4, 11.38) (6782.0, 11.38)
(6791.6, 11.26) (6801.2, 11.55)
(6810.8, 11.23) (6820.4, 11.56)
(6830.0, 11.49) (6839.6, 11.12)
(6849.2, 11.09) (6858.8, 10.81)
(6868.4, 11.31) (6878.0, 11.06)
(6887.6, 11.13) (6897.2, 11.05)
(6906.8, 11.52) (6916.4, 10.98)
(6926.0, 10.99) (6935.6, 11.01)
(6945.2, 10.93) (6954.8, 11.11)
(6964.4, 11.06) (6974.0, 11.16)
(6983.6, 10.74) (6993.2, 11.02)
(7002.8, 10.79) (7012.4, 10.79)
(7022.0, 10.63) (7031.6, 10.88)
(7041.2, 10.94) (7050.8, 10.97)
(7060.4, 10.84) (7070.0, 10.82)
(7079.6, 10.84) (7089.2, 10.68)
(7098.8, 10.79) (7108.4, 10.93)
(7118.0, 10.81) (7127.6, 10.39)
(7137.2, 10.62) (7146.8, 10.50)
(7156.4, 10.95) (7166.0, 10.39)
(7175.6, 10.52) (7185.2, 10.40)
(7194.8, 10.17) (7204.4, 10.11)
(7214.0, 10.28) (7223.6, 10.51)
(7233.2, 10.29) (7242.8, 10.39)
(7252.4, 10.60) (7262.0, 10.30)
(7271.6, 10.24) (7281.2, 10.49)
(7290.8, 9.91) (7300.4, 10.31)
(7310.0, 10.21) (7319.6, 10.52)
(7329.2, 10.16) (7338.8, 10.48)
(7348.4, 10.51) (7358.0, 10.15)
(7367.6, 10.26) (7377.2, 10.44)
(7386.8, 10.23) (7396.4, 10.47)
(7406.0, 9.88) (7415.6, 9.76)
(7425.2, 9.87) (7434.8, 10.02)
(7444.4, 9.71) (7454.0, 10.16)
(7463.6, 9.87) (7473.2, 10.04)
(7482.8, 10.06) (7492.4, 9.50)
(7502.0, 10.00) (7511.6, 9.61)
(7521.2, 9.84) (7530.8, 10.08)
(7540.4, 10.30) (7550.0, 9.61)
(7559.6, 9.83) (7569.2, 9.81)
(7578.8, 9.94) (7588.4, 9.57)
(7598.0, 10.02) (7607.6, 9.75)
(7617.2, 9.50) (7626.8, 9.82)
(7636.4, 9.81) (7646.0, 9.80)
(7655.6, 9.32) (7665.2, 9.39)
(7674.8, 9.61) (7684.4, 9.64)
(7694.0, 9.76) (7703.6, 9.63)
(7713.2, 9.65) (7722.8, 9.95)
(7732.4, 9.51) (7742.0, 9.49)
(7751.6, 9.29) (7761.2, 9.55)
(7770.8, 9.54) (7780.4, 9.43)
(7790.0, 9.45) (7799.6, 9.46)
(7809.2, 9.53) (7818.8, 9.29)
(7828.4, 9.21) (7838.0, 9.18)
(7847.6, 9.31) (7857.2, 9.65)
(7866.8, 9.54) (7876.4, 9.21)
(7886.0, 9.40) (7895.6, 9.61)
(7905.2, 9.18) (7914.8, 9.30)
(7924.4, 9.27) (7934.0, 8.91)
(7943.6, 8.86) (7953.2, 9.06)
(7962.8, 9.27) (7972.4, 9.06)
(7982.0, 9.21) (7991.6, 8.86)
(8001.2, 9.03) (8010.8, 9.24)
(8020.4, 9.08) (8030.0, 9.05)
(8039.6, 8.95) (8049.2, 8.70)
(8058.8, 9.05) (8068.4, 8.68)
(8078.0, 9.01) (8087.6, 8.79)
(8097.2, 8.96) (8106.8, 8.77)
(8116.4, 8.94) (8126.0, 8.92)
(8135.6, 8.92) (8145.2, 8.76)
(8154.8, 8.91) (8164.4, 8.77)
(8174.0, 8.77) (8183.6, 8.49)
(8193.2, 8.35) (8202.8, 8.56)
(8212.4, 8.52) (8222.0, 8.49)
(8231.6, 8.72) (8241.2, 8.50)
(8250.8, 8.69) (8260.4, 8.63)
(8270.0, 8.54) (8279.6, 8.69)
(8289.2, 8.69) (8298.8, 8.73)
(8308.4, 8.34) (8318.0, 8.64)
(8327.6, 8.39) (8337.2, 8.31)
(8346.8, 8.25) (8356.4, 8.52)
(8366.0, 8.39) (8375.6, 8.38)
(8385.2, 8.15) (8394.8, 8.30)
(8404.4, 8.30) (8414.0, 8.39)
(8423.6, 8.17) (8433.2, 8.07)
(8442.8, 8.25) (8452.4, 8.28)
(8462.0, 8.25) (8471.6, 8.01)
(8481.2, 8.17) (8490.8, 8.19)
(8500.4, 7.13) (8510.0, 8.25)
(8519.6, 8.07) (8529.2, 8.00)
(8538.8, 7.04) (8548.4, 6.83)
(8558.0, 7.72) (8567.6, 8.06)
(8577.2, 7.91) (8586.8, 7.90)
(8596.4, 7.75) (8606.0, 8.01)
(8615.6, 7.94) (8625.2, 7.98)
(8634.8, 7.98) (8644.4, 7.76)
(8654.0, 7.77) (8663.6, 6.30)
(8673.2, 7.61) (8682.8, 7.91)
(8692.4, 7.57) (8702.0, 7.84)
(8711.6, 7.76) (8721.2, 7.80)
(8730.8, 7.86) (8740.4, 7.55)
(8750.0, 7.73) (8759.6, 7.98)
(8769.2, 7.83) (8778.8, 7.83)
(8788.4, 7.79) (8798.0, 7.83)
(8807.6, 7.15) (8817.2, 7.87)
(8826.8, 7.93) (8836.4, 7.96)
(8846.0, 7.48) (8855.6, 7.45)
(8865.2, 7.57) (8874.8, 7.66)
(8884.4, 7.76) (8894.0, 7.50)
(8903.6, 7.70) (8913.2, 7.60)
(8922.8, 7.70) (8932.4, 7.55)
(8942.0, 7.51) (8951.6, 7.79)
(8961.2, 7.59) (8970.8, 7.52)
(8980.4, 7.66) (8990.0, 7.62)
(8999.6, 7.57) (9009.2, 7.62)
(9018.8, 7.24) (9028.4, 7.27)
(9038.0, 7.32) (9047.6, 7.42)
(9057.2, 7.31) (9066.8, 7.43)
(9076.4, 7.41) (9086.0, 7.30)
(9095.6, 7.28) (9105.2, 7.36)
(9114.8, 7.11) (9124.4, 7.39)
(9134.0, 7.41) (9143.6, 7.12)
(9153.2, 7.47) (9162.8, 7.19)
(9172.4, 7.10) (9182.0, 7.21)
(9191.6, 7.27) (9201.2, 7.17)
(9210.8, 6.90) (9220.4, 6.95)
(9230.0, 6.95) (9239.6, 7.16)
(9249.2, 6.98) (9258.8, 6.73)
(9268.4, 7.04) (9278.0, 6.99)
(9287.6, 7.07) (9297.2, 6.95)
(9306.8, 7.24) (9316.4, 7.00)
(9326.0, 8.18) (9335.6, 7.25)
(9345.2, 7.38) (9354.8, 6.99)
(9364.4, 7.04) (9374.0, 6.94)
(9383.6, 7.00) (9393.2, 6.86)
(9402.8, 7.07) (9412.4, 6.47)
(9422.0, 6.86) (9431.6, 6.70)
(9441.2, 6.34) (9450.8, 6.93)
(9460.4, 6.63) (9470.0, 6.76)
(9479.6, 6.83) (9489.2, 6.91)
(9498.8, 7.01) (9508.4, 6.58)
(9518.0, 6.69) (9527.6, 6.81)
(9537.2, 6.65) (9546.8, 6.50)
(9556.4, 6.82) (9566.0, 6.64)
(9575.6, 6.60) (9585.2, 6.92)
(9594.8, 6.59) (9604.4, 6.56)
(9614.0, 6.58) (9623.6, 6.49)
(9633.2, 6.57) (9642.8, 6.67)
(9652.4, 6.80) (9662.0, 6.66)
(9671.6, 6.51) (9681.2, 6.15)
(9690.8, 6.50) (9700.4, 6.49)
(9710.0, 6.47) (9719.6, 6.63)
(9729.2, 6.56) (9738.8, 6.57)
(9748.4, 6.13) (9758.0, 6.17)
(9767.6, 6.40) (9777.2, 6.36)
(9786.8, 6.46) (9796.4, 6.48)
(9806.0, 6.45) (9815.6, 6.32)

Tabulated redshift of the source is 0.000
